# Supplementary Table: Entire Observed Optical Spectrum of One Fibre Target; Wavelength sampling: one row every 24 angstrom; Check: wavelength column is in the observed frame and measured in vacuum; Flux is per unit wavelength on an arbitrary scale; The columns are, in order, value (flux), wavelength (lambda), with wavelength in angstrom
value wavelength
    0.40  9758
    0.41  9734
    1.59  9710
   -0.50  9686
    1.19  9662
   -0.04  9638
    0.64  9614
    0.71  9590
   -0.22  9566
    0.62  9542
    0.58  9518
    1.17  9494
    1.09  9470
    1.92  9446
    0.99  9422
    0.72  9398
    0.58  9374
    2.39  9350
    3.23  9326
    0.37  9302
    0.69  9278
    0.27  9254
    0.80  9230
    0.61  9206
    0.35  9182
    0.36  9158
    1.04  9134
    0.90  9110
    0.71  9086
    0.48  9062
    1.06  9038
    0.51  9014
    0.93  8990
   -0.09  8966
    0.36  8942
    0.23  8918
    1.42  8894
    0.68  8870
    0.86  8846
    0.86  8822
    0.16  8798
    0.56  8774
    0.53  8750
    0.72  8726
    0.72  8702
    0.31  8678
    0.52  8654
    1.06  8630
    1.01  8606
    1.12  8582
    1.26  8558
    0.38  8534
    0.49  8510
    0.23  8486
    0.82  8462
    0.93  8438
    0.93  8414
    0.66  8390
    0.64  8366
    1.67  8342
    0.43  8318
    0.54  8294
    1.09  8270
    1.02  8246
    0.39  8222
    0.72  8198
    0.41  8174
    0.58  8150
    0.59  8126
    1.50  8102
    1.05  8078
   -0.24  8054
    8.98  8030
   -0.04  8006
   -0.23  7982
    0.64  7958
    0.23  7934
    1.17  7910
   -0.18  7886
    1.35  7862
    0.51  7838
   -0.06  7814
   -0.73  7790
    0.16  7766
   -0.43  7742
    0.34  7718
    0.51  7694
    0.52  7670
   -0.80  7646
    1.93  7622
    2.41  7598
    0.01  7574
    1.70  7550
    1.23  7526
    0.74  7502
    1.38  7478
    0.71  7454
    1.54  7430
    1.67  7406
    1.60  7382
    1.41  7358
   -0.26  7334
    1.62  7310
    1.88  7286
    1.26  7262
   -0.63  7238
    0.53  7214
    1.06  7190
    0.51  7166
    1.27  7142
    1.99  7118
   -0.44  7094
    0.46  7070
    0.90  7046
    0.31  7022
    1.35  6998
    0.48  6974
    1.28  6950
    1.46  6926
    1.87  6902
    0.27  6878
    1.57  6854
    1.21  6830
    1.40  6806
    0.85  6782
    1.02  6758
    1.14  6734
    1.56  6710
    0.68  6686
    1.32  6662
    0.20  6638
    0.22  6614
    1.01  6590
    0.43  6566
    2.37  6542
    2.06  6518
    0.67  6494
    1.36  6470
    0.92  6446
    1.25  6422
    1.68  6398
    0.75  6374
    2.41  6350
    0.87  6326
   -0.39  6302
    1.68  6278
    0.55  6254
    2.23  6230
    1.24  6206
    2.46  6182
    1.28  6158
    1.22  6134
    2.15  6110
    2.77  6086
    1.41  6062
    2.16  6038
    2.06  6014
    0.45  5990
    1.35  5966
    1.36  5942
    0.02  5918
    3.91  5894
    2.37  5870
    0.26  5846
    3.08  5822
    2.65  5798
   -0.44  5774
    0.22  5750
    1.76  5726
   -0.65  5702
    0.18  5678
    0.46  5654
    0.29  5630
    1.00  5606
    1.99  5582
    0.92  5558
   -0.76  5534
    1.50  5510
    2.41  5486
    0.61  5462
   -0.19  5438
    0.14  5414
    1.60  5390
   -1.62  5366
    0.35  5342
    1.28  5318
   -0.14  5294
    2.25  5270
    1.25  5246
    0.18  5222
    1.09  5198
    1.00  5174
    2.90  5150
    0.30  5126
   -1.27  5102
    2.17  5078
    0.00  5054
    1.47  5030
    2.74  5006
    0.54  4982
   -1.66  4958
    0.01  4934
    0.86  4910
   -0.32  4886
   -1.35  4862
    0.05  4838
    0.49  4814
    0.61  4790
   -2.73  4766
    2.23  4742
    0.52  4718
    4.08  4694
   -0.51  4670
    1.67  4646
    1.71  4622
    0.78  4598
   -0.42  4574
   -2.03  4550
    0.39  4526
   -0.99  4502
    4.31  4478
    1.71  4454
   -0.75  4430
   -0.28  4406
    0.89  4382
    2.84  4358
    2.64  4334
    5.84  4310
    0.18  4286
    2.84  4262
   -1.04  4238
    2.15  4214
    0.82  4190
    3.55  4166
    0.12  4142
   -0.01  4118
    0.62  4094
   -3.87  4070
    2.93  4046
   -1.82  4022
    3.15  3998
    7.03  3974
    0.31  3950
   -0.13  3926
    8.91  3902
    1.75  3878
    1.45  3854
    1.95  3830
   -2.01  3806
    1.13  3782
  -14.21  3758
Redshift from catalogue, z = 1.15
